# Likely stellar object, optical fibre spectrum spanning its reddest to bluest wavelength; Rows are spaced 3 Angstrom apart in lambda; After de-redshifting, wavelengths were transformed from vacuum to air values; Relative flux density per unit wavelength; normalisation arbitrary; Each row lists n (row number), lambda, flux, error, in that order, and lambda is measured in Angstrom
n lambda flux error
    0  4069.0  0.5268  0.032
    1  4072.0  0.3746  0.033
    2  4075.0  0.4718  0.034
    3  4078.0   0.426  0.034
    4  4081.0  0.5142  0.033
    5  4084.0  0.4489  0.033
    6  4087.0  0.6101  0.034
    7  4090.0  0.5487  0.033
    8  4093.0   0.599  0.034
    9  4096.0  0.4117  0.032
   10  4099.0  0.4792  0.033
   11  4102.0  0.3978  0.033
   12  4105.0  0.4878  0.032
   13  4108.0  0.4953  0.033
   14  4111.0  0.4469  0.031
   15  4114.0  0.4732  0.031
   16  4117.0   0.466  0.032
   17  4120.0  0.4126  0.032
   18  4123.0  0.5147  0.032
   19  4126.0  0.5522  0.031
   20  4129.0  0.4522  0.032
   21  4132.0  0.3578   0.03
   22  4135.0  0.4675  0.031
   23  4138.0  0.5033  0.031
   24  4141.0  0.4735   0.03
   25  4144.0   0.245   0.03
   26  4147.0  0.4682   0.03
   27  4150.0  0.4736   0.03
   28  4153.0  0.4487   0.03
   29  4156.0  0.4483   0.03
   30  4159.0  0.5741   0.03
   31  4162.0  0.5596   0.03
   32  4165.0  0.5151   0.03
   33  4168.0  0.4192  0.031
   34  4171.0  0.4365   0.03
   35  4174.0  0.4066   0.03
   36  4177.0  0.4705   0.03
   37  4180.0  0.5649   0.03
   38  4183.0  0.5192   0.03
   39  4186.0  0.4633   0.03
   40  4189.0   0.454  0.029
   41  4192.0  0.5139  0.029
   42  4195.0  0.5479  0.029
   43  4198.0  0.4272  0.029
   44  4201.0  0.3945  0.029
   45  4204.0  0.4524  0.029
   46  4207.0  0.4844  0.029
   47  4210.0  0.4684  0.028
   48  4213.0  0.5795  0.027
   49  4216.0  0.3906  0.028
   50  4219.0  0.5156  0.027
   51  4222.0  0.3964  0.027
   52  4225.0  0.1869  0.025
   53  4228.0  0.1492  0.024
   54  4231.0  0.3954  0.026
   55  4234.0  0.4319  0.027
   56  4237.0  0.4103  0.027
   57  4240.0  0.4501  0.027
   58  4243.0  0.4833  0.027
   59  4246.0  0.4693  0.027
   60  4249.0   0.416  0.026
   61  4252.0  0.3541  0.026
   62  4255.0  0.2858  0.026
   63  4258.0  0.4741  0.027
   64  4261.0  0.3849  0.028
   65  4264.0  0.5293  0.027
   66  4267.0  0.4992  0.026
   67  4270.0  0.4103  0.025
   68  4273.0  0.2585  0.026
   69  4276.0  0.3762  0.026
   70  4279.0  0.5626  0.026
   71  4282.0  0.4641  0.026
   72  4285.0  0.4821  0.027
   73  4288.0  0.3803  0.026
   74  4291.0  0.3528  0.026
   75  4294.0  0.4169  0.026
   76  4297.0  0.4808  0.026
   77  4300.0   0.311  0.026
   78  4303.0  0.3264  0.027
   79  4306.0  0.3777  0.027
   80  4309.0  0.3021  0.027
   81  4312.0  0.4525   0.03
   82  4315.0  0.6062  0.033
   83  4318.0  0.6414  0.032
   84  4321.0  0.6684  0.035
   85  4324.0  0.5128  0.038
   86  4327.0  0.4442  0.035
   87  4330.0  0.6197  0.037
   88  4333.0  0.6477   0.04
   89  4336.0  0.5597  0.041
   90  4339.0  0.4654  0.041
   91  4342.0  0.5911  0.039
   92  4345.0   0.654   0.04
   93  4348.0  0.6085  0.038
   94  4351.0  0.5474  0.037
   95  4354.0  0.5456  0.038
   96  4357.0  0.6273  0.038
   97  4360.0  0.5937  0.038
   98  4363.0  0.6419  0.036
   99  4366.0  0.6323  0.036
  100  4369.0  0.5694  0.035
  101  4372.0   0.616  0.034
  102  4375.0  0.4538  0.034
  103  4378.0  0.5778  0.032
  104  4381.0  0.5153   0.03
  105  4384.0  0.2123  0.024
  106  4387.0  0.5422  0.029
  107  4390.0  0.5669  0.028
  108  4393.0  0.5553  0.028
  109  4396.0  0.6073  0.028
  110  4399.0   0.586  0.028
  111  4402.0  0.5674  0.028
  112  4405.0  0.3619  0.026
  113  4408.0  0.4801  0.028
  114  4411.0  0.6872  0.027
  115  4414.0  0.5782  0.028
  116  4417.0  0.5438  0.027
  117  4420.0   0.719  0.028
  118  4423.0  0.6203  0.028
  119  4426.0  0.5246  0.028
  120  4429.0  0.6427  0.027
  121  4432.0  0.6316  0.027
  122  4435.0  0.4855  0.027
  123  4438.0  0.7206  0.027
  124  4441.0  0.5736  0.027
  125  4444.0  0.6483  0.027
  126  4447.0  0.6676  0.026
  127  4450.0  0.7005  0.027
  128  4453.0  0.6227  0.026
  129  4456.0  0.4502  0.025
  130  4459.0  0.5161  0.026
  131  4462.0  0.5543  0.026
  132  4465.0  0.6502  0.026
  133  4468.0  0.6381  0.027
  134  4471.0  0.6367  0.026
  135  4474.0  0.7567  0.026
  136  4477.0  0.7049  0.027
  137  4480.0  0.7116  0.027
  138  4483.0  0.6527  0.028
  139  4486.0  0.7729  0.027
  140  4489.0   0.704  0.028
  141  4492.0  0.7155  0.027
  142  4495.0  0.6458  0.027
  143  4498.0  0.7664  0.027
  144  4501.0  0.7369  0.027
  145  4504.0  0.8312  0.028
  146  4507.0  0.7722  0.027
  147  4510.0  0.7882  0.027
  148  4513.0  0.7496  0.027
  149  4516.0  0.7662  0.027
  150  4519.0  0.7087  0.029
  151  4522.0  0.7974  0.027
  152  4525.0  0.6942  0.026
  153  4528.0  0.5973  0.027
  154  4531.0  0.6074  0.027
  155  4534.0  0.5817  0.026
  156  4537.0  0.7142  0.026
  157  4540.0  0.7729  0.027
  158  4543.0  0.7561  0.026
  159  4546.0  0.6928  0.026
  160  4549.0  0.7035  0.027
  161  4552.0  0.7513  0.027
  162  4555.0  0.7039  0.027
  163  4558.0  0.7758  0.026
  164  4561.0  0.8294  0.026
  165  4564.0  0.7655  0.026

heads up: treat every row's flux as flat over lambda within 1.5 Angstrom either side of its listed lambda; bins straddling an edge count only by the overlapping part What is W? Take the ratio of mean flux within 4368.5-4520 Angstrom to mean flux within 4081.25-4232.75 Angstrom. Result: 1.36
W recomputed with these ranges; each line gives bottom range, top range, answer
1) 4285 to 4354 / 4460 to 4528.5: 1.42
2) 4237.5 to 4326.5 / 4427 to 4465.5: 1.37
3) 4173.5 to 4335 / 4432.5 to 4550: 1.53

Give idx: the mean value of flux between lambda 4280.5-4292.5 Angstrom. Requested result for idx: 0.42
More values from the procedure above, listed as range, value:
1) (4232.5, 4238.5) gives 0.421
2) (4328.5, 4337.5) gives 0.609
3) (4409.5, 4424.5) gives 0.63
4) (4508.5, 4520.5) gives 0.753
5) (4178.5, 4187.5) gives 0.516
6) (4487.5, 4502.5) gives 0.714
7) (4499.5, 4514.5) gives 0.776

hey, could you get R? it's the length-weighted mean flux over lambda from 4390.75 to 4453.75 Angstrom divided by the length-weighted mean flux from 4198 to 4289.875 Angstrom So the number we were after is 1.43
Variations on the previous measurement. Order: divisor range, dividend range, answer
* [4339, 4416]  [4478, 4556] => 1.30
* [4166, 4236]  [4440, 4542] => 1.56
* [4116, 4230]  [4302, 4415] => 1.20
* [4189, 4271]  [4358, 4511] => 1.44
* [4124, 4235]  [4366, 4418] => 1.19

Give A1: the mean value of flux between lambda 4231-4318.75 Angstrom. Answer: 0.425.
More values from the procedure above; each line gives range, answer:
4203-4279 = 0.413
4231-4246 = 0.442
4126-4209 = 0.466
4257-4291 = 0.434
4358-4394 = 0.541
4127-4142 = 0.453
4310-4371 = 0.579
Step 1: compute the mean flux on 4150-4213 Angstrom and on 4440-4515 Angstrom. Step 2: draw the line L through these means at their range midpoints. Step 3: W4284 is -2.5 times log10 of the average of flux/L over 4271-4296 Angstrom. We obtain 0.31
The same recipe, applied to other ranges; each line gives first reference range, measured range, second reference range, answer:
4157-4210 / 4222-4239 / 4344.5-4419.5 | 0.464 mag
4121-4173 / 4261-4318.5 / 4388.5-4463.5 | 0.223 mag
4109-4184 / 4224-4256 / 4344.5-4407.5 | 0.326 mag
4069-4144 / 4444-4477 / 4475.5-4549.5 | 0.103 mag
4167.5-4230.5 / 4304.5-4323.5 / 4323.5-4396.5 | 0.033 mag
